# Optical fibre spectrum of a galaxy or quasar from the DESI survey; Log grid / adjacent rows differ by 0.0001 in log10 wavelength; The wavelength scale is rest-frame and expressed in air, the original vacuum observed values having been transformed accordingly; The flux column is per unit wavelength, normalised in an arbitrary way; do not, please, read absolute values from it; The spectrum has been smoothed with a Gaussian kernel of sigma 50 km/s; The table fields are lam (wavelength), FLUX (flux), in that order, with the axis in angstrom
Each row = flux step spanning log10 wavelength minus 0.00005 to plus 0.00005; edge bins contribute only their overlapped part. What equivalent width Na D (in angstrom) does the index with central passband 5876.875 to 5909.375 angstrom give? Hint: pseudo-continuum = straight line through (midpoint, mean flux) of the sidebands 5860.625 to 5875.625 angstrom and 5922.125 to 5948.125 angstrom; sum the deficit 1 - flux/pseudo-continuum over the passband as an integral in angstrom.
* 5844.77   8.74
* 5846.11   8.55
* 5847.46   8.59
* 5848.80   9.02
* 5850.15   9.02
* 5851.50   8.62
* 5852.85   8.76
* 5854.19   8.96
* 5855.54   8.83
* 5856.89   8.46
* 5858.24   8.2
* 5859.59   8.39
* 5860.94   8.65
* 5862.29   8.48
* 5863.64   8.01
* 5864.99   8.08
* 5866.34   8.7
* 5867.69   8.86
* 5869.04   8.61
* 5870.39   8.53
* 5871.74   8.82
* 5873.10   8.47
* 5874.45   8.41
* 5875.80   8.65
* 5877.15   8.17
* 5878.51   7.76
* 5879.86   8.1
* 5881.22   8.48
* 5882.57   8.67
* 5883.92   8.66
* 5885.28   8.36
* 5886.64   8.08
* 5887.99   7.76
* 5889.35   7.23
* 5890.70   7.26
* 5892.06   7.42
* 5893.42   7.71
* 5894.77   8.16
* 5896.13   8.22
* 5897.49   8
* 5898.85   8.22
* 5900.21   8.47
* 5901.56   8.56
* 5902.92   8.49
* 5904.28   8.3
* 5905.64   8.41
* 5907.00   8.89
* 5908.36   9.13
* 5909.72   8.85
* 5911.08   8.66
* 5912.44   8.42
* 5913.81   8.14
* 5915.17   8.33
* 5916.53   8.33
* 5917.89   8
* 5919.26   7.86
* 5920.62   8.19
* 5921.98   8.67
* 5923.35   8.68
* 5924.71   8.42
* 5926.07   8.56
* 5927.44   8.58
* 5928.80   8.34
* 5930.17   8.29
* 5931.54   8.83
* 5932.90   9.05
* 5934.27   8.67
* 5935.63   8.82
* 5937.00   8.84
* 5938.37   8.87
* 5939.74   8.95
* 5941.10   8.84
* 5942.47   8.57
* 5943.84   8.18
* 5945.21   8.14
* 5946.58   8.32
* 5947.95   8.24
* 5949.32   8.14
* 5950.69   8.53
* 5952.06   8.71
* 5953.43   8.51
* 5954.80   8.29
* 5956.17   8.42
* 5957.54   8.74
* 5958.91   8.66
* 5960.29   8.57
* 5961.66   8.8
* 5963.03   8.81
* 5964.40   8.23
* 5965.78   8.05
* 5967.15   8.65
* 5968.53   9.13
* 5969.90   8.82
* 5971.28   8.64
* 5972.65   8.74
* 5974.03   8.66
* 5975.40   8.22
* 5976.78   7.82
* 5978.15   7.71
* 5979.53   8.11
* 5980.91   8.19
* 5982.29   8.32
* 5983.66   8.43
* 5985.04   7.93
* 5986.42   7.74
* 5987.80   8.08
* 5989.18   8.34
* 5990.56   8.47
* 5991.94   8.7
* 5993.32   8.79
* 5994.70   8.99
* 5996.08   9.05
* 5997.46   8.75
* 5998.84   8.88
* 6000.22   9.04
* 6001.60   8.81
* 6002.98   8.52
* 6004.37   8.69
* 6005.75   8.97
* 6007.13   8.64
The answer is 1.3 angstrom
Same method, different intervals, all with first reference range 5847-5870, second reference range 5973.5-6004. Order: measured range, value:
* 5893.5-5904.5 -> 0.36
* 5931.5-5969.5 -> -0.47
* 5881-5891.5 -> 0.65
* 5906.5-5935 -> 0.02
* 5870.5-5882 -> 0.28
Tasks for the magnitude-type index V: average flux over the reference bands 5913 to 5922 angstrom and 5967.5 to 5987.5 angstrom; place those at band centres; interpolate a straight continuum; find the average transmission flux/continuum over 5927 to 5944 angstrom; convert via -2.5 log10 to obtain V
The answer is -0.061 mag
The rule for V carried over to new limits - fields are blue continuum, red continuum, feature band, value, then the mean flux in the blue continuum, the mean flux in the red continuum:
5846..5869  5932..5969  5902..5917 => 0.006 mag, 8.6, 8.58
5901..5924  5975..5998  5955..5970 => -0.030 mag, 8.46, 8.33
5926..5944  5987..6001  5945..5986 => 0.035 mag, 8.69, 8.7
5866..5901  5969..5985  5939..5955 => -0.021 mag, 8.22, 8.33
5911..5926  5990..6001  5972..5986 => 0.068 mag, 8.33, 8.84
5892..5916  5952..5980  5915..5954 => -0.009 mag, 8.38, 8.49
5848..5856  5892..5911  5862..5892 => 0.047 mag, 8.87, 8.39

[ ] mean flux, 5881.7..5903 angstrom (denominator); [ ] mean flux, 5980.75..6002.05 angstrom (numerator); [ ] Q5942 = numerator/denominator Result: 1.1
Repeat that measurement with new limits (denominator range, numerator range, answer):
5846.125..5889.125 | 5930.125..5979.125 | 1.01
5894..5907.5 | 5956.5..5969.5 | 1.03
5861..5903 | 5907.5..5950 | 1.03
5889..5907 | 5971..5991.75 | 1.02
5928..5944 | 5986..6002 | 0.99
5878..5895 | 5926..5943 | 1.09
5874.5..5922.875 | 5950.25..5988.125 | 1.02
